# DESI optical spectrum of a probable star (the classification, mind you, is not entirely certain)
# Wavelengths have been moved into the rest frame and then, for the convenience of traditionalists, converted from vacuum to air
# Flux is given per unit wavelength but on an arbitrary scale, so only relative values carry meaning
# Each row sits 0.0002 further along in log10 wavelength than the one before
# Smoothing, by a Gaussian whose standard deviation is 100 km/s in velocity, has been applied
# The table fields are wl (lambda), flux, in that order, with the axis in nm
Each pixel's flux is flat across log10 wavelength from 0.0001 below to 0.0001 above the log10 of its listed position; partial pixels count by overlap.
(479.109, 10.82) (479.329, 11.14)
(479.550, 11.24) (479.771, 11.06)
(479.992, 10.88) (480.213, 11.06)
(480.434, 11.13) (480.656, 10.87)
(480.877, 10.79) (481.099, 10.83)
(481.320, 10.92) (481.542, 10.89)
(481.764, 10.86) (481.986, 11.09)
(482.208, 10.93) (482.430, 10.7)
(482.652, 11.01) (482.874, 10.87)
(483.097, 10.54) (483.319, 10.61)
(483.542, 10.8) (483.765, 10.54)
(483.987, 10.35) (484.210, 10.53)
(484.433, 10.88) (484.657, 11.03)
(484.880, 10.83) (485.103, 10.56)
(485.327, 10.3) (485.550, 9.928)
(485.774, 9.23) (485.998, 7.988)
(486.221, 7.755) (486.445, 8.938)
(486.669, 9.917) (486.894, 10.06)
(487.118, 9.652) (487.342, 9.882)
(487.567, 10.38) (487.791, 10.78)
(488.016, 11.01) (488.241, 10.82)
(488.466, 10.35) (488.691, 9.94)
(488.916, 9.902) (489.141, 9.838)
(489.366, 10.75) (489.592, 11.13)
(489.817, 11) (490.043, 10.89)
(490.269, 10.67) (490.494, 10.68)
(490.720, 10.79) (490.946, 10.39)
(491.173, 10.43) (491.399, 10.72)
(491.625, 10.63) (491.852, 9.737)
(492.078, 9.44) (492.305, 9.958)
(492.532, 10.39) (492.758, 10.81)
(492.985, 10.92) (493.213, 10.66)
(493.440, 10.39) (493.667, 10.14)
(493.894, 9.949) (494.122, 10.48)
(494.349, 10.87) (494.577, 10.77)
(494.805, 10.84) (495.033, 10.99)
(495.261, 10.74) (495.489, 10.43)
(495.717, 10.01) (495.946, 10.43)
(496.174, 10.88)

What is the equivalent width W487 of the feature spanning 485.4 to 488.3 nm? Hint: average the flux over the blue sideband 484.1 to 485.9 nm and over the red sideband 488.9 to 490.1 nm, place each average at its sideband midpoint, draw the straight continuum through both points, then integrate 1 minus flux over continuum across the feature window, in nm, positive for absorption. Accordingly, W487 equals 0.22 nm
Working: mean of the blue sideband 10.4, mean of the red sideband 10.6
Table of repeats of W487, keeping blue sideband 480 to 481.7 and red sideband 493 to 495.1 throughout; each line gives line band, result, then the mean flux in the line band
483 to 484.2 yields 0.03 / 10.6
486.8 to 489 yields 0.09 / 10.3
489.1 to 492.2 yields 0.04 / 10.5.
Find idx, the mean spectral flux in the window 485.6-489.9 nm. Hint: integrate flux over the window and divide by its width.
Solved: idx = 9.96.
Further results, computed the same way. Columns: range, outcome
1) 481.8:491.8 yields 10.4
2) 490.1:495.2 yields 10.5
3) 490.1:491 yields 10.7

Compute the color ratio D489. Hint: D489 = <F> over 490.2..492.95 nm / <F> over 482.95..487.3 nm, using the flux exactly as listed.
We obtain 1.0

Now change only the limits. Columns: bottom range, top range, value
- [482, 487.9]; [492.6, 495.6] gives 1.04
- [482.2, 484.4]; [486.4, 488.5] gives 0.96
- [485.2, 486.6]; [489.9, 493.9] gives 1.15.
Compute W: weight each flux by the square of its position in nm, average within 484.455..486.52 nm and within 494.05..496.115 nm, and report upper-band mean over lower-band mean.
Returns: 1.14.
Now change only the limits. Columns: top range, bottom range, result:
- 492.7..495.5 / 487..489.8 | 1.05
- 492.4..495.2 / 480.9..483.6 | 1.03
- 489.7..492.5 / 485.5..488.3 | 1.10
